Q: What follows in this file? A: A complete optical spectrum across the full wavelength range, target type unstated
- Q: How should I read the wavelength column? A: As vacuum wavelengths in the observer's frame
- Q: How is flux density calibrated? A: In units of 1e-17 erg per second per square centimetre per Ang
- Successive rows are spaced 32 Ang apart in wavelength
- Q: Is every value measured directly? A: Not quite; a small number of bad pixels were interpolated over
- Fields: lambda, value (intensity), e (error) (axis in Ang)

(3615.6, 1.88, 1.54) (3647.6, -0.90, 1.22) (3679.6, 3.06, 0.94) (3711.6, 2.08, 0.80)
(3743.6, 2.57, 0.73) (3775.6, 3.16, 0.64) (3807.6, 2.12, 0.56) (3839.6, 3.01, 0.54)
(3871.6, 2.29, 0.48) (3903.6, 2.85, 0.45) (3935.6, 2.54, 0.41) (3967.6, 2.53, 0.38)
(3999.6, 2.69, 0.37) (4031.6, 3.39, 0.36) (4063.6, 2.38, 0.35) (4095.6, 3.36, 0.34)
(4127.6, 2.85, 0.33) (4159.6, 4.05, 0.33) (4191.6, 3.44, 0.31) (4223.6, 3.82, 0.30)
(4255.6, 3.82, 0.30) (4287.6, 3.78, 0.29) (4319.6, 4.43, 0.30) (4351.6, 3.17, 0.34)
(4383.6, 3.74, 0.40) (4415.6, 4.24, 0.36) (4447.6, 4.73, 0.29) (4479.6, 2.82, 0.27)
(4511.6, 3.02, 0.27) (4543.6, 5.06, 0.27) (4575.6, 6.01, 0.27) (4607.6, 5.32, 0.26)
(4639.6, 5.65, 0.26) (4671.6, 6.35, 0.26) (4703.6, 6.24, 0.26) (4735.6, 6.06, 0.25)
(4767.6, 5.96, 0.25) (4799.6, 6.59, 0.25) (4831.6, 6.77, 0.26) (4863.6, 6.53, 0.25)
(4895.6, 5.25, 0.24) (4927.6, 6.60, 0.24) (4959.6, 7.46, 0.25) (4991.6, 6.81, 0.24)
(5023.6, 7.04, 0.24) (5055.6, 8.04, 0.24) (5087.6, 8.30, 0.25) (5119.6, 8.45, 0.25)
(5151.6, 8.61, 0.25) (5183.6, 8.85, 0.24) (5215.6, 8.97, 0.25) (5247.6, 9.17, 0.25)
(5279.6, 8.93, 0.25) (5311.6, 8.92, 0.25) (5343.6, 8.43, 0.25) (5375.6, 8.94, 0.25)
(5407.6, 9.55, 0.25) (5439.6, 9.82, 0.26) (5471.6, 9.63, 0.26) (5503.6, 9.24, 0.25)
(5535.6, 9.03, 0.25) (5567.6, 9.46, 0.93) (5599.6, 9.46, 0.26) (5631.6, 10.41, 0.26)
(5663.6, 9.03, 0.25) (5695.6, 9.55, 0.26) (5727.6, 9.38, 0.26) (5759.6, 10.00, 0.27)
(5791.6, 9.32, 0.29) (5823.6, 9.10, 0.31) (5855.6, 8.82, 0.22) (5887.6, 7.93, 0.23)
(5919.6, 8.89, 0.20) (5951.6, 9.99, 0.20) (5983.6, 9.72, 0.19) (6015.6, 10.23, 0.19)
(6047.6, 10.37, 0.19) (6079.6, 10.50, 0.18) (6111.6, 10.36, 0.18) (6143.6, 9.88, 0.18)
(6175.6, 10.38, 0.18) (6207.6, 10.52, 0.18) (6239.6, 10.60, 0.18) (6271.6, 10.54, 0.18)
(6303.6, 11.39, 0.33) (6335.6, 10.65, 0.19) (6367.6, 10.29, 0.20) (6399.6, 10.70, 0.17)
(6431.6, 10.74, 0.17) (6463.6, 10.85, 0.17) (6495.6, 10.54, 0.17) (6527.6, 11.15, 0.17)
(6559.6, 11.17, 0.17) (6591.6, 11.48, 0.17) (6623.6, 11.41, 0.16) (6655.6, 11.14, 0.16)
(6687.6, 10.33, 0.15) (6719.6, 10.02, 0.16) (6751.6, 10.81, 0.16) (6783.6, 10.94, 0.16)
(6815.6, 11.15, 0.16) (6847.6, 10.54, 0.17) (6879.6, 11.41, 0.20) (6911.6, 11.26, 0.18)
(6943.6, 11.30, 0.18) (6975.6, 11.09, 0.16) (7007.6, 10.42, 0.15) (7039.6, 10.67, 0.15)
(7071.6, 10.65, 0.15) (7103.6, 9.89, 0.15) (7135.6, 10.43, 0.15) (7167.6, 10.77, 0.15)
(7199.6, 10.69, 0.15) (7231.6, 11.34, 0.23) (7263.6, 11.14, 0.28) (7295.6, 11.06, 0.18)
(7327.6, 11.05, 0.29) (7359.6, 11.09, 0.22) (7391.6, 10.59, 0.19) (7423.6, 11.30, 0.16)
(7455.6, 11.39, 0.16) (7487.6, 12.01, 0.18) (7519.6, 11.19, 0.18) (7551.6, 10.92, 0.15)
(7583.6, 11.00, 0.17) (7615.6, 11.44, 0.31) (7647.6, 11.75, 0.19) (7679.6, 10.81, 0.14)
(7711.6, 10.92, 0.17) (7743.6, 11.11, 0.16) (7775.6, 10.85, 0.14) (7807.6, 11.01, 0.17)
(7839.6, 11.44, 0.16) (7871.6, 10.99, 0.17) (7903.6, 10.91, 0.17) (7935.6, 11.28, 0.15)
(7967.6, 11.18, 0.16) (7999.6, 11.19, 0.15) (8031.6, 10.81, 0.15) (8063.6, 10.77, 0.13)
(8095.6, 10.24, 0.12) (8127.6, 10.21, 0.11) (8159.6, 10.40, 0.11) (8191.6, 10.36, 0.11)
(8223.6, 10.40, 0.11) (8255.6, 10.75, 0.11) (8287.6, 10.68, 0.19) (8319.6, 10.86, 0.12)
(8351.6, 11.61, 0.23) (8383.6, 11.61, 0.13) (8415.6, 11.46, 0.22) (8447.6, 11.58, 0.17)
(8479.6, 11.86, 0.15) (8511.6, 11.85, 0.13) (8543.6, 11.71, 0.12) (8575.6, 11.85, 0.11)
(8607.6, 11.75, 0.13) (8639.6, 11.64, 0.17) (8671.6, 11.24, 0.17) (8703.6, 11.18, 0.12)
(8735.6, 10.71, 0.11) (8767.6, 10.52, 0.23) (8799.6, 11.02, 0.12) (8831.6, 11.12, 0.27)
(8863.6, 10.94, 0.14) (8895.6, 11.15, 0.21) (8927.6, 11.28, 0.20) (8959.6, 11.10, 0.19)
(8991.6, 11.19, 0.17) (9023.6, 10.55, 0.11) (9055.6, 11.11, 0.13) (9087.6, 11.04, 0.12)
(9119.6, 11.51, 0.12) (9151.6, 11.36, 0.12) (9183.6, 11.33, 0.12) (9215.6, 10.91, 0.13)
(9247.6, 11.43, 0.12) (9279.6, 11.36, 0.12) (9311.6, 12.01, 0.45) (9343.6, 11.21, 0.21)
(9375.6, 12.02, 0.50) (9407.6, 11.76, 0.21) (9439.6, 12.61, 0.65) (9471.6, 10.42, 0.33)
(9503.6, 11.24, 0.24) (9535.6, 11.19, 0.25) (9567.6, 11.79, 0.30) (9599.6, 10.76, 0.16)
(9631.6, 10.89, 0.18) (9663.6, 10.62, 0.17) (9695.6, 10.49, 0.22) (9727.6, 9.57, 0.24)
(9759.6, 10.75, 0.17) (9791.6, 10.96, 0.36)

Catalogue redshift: 0.138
